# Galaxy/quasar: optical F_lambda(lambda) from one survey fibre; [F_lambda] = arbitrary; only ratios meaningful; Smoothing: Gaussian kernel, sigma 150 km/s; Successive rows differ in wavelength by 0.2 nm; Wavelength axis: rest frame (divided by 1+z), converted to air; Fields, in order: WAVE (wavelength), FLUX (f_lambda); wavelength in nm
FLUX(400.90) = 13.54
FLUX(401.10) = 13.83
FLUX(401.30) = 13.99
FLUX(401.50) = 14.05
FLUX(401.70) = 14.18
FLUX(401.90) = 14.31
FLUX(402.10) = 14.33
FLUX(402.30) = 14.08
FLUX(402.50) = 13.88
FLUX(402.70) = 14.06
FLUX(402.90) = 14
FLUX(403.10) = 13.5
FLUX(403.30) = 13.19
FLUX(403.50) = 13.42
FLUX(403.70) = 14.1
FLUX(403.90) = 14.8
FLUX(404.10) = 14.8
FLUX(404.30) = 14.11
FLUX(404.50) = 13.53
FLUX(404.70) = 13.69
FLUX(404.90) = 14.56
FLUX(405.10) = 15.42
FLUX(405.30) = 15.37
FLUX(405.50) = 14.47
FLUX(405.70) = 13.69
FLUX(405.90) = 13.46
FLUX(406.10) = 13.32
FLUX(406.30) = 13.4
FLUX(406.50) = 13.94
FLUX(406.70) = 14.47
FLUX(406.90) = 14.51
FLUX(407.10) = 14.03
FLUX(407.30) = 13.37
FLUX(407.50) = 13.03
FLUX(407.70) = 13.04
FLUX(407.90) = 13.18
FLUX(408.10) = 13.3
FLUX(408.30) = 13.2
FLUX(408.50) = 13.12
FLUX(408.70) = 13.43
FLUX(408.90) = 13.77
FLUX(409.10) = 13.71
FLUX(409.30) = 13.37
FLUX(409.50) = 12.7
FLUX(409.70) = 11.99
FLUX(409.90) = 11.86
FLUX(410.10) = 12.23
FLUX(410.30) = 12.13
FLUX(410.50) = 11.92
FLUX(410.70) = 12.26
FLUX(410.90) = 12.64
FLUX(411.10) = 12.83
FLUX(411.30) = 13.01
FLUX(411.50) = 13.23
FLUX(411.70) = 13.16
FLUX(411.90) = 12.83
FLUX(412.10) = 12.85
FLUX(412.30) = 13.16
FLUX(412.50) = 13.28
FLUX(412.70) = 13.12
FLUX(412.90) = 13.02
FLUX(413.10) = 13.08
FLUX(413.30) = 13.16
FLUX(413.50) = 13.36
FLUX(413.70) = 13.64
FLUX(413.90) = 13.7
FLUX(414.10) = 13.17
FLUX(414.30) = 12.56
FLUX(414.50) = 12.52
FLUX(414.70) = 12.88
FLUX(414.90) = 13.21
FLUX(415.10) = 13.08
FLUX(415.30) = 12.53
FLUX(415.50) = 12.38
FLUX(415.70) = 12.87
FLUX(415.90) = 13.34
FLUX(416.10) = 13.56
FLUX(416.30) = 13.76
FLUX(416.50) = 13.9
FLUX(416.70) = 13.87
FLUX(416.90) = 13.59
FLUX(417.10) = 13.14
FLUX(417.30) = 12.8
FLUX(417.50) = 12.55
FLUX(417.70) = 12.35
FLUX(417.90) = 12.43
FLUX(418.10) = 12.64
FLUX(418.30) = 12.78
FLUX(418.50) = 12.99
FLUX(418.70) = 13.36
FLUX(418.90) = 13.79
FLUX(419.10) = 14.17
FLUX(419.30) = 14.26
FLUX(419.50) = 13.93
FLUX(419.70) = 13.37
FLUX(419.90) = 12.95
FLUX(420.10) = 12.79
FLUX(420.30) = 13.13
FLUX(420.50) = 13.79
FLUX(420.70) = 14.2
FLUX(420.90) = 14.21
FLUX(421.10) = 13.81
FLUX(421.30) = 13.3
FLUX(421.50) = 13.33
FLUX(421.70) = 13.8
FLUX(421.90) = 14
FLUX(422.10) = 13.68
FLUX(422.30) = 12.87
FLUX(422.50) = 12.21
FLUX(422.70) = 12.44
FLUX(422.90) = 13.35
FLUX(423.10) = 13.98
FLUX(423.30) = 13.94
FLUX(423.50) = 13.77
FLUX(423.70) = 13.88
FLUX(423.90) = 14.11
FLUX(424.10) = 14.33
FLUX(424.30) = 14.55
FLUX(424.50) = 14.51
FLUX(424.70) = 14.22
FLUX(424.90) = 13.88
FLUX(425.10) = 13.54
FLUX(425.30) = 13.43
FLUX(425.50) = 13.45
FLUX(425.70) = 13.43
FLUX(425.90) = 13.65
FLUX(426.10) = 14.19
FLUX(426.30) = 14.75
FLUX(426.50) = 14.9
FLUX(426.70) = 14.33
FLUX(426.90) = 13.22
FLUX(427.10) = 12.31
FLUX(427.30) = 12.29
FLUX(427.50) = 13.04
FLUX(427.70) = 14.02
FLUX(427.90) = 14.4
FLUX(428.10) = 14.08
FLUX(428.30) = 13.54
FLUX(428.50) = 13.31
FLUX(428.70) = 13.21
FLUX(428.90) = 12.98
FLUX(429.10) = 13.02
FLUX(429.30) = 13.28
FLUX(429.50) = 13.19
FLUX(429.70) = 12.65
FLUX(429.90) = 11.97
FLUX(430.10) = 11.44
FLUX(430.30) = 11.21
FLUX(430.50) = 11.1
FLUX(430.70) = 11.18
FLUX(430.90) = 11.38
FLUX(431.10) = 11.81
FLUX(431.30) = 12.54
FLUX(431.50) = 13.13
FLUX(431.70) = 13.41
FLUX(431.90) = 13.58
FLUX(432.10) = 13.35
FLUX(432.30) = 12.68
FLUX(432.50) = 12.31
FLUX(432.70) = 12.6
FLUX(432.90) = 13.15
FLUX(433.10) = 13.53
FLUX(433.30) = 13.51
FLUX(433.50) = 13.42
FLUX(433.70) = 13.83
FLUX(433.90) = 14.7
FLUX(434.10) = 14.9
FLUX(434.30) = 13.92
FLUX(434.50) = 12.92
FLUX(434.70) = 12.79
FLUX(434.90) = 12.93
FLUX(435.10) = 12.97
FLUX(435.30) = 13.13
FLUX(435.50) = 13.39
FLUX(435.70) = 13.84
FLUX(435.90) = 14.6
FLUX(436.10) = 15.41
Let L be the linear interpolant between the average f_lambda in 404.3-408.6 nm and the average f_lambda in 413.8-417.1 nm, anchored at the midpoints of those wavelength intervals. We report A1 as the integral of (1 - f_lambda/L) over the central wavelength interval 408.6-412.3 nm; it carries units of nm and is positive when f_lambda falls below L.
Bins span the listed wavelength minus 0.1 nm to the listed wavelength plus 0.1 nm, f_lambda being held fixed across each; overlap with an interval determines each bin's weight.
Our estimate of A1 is 0.21 nm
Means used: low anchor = 13.8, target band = 12.8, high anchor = 13.2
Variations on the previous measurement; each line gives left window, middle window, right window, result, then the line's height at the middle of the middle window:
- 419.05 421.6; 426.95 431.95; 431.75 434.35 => 0.30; 13.5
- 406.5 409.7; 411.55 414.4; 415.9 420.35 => 0.05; 13.4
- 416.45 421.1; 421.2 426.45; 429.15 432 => -0.34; 12.9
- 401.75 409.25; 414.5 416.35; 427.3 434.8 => 0.07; 13.5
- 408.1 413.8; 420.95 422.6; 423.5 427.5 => 0.02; 13.6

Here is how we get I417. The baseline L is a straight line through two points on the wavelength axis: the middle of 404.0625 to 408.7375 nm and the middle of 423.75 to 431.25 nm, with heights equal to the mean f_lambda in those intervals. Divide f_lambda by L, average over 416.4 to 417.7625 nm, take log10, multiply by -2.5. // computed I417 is 0.03 mag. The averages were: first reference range 13.8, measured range 13.2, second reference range 13.2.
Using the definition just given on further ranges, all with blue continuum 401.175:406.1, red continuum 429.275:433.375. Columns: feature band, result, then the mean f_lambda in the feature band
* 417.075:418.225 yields 0.06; 12.6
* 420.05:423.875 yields -0.04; 13.5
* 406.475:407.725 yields 0.01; 13.8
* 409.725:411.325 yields 0.12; 12.3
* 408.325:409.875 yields 0.06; 13.1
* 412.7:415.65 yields 0.04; 13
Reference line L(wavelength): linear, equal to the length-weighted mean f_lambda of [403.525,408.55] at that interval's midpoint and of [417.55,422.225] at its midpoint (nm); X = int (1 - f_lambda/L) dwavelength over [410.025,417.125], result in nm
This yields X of 0.322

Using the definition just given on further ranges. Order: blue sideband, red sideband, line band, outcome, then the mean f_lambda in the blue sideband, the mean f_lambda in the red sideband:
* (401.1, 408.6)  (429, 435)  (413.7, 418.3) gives 0.15 nm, 13.9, 12.8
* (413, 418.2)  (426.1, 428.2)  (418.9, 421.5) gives -0.06 nm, 13.1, 13.8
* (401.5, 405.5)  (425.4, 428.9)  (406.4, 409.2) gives 0.10 nm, 14.2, 13.6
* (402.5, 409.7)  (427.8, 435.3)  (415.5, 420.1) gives 0.05 nm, 13.8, 13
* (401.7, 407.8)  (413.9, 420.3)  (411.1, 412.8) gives 0.06 nm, 14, 13.2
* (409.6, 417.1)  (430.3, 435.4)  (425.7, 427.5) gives -0.10 nm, 13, 13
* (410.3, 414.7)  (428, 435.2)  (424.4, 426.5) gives -0.16 nm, 13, 12.9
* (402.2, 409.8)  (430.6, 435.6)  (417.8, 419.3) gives 0.02 nm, 13.8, 13.1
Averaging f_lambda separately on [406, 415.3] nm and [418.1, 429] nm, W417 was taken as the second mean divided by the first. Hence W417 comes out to 1.04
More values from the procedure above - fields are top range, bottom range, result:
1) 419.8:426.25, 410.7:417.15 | 1.04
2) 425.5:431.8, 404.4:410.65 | 0.97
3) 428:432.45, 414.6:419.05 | 0.96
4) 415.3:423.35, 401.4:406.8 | 0.95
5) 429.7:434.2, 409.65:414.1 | 0.99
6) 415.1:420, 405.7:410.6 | 1.00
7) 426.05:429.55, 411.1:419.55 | 1.03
